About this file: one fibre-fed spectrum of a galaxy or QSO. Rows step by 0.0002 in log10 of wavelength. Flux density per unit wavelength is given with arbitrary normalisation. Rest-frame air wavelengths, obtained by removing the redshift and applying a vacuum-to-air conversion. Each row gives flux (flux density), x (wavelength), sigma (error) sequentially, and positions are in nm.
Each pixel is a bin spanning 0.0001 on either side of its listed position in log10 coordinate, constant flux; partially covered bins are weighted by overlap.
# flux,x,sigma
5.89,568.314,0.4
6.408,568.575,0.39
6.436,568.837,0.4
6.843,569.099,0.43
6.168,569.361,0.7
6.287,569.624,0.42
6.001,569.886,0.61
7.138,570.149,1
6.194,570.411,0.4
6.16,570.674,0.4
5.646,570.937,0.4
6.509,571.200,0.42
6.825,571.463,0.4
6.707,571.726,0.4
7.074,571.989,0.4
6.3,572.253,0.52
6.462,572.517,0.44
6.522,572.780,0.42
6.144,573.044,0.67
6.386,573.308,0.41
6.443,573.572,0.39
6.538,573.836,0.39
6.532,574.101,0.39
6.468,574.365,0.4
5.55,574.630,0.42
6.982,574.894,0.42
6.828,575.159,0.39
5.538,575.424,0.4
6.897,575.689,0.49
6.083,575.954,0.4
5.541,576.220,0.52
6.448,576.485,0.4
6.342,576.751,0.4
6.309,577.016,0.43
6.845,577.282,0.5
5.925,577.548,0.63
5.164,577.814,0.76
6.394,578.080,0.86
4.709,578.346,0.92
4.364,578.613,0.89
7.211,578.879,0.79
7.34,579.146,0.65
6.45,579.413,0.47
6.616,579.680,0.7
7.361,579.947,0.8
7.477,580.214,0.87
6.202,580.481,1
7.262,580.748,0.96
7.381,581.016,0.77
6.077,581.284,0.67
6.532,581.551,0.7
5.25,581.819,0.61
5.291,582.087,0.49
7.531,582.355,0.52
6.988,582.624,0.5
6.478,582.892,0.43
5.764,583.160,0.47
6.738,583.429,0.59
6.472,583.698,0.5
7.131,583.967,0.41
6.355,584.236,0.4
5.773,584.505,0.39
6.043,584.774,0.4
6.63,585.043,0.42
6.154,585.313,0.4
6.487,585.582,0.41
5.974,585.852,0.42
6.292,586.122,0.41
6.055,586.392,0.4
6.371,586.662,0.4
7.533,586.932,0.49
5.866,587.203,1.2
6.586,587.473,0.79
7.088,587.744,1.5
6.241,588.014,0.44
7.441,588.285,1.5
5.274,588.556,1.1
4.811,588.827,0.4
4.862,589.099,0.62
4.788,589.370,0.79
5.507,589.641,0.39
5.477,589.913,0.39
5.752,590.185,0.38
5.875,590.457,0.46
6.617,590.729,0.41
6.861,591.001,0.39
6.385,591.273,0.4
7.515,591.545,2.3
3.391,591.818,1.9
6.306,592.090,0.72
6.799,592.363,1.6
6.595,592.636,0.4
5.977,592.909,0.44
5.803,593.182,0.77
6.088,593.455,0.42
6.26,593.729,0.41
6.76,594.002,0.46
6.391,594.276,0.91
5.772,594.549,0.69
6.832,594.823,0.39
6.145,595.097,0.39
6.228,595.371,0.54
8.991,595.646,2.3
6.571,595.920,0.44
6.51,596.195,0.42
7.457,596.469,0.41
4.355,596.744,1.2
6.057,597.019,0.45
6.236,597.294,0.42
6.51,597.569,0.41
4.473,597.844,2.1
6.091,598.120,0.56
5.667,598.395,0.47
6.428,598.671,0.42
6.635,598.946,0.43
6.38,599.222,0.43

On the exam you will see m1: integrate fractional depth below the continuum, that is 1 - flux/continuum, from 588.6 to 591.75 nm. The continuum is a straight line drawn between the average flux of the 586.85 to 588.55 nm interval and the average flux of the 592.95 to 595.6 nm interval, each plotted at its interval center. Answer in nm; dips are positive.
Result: 0.36 nm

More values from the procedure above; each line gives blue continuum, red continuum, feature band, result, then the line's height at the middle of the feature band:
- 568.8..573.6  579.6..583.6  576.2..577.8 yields 0.08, 6.52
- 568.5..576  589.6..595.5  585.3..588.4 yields -0.14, 6.23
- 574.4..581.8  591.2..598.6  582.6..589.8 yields 0.11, 6.29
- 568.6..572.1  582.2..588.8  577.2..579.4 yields 0.15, 6.45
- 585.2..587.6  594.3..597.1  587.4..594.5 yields 0.42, 6.43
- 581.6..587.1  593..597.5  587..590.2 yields 0.27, 6.38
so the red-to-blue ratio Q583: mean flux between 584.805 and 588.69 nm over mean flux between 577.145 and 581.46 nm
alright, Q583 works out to 1.0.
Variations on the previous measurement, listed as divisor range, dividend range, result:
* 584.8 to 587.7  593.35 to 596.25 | 1.03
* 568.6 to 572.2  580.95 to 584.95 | 0.99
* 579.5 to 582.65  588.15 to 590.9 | 0.85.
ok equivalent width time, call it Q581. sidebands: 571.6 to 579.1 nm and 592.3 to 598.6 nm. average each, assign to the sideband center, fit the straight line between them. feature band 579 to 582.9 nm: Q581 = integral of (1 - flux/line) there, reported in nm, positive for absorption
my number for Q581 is -0.27 nm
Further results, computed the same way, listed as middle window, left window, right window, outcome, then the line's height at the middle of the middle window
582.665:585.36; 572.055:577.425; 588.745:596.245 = -0.06 nm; 6.25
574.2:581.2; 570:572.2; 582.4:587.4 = 0.11 nm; 6.47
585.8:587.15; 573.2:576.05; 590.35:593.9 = -0.04 nm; 6.26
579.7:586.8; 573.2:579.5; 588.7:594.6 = -0.43 nm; 6.09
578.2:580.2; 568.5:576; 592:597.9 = 0.01 nm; 6.4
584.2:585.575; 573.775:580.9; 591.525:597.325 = 0.03 nm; 6.33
